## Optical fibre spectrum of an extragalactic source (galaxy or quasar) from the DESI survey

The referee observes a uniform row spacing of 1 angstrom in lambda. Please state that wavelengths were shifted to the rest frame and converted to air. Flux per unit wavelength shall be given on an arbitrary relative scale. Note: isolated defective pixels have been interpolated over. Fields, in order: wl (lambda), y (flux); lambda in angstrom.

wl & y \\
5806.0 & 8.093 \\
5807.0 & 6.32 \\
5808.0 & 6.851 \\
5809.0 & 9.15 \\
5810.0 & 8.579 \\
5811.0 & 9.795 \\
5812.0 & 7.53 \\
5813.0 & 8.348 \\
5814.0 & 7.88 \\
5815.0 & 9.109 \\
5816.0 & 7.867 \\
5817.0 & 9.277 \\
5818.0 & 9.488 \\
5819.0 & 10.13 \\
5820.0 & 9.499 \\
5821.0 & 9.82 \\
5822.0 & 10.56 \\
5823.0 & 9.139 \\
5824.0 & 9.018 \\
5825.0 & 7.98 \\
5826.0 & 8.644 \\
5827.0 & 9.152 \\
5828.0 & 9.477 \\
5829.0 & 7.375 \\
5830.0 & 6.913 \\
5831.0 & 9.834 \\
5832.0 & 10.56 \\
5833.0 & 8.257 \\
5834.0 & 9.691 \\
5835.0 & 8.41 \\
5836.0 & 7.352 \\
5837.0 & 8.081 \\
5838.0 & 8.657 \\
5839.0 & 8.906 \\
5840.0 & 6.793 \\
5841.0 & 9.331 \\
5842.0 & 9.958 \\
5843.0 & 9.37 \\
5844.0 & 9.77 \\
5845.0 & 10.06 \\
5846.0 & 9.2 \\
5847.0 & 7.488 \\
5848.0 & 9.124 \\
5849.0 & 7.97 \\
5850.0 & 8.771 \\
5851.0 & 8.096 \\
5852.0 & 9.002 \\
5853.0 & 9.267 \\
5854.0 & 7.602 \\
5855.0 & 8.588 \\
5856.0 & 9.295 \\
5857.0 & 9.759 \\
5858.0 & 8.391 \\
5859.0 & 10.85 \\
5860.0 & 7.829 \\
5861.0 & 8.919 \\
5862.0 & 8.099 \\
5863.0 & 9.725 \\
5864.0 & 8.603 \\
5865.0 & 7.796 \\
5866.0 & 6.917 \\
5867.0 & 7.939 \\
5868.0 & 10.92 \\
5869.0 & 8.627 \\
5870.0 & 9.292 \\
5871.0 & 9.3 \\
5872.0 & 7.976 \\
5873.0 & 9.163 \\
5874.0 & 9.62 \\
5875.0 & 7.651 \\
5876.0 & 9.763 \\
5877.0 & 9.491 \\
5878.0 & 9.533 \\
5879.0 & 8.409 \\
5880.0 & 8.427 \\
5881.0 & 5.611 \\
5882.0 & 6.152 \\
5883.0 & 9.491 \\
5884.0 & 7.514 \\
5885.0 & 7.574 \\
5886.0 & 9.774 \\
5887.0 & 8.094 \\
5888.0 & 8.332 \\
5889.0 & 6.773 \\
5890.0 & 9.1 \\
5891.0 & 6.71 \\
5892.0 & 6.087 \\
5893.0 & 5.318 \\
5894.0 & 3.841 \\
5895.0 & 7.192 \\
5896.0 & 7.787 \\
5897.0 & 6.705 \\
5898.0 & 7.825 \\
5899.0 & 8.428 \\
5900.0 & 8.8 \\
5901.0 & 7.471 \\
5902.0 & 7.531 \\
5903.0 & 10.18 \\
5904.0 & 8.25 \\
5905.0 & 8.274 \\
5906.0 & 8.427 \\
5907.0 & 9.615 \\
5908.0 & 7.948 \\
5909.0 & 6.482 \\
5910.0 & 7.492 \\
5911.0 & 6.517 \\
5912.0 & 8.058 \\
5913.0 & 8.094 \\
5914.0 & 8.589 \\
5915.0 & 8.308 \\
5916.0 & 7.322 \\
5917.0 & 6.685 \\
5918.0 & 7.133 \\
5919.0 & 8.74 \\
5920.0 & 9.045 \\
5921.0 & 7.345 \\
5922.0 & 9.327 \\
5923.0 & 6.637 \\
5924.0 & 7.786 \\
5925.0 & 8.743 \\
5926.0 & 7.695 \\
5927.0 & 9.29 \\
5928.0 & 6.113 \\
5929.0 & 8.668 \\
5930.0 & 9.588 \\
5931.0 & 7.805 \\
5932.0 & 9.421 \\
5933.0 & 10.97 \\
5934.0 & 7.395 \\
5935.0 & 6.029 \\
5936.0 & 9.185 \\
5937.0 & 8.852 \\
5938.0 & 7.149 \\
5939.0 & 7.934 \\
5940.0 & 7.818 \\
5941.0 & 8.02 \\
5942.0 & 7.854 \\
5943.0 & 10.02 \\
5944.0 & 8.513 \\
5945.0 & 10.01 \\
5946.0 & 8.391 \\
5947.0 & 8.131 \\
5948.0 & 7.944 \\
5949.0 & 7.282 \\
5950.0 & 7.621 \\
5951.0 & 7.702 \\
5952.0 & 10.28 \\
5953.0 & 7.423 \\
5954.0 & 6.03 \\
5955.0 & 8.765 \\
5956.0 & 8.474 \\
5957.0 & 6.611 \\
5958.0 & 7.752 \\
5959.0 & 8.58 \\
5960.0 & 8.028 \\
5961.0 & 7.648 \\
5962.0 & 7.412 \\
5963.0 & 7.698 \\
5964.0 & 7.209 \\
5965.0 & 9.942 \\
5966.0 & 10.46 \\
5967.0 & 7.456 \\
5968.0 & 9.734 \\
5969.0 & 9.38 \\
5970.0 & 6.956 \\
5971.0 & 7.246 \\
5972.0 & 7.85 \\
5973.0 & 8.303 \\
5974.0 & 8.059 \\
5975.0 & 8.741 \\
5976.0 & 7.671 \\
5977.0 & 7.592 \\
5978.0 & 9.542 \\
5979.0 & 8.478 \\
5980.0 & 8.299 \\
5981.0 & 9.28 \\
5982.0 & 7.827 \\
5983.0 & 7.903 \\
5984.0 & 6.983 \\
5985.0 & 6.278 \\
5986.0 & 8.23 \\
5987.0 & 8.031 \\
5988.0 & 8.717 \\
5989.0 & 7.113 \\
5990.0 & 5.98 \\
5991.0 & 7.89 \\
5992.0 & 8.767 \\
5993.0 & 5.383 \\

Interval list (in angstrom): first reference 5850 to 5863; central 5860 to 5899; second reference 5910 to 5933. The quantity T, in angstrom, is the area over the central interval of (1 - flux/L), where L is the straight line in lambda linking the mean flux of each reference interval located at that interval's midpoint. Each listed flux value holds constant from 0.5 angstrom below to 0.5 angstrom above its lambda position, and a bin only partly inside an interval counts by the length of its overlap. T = 2.4 angstrom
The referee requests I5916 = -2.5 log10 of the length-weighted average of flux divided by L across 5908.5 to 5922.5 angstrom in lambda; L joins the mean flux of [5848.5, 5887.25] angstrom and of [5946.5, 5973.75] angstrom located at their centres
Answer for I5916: 0.07 mag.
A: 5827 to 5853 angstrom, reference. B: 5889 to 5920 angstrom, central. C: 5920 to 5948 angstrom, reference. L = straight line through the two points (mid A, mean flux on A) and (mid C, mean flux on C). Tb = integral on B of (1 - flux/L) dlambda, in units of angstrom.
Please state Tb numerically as 3.0 angstrom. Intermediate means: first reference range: 8.76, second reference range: 8.33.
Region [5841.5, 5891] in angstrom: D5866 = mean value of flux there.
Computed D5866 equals 8.65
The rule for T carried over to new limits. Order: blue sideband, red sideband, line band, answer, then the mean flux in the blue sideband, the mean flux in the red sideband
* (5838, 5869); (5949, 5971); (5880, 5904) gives 2.9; 8.81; 8.11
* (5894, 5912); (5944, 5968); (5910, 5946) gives -0.9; 7.83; 8.17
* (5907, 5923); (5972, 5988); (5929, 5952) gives -1.4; 7.83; 8.09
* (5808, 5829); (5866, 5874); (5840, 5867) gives 0.5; 8.93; 8.94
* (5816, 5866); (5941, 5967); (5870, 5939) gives 3.9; 8.87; 8.21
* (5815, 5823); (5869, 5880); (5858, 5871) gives 0.4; 9.47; 8.98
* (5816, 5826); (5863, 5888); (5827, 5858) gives 0.8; 9.32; 8.51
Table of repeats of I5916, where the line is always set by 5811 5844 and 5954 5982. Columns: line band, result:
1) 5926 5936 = 0.00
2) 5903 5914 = 0.06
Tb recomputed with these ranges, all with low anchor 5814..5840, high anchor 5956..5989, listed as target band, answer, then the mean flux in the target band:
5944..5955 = 0.13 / 8.13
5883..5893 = 0.95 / 7.74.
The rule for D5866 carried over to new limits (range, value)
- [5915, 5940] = 8.12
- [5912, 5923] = 7.99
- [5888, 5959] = 7.94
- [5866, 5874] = 8.94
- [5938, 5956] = 8.2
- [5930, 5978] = 8.23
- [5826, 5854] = 8.75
